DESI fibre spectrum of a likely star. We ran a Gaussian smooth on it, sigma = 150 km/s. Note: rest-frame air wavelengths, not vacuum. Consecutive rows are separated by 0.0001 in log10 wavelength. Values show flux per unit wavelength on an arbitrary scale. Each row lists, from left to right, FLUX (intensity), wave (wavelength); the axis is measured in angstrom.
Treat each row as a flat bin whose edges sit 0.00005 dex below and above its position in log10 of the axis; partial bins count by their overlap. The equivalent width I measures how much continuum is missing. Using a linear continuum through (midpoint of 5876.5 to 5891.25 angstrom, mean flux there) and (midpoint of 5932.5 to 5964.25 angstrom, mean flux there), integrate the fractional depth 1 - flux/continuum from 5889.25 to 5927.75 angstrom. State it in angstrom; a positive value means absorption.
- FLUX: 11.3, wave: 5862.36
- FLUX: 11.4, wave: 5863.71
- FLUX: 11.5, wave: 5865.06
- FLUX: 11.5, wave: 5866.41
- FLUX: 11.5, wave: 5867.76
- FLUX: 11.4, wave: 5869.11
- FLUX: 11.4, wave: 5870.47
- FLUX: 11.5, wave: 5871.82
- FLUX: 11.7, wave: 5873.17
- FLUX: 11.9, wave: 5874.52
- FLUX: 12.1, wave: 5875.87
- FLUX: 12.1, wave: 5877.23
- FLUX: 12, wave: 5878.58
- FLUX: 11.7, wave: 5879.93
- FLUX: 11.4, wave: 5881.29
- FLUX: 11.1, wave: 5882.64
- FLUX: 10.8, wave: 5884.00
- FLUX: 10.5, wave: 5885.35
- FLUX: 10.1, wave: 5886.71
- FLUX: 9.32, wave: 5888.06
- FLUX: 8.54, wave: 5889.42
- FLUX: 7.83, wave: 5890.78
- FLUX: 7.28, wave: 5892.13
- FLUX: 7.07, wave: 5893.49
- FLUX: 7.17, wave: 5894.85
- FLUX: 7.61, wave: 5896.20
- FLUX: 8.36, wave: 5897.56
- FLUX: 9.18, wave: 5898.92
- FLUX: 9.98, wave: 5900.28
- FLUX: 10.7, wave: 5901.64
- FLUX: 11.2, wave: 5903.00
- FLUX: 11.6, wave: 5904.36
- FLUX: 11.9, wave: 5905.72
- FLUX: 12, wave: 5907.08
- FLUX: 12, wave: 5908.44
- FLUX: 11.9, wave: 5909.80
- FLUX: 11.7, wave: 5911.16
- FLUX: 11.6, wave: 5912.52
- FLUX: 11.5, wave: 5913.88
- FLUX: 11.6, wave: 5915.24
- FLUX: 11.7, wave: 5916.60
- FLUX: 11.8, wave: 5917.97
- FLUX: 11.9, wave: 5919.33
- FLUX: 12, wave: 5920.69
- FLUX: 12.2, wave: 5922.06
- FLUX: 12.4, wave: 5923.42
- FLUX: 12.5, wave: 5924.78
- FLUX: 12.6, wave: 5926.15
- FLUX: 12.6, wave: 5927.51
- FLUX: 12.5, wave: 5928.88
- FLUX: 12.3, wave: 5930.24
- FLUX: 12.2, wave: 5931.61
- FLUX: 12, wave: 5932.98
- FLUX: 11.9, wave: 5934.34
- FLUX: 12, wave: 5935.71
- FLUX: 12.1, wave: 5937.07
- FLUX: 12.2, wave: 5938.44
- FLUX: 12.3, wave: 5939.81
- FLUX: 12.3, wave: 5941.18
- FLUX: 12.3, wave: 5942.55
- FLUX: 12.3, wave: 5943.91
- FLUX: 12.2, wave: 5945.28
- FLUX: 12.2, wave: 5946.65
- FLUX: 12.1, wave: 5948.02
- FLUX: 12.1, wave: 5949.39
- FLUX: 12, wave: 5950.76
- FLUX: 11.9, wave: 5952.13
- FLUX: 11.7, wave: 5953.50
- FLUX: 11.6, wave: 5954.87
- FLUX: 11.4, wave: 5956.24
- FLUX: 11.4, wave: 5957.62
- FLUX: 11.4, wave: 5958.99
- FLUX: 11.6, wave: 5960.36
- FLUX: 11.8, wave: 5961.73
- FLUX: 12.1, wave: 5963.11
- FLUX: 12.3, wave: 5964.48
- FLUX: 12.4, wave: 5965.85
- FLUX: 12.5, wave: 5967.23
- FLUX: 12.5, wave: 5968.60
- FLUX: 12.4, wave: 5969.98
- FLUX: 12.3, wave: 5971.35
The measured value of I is 1.4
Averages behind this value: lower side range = 10.5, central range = 10.7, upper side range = 12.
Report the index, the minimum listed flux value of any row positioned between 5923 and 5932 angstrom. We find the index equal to 12.2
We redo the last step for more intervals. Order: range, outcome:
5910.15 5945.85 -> 11.5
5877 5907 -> 7.07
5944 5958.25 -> 11.4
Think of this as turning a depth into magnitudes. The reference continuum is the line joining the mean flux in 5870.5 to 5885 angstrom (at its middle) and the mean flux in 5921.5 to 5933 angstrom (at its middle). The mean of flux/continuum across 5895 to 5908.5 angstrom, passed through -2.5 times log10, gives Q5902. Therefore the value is 0.17 mag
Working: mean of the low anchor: 11.6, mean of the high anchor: 12.4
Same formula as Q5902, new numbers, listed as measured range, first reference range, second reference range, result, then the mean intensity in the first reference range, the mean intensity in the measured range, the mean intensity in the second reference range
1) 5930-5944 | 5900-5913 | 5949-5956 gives -0.04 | 11.5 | 12.2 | 11.8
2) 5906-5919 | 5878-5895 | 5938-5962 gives -0.11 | 9.66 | 11.8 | 11.9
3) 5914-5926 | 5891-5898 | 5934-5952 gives -0.21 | 7.5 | 12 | 12.2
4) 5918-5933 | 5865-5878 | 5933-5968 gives -0.03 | 11.7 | 12.3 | 12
